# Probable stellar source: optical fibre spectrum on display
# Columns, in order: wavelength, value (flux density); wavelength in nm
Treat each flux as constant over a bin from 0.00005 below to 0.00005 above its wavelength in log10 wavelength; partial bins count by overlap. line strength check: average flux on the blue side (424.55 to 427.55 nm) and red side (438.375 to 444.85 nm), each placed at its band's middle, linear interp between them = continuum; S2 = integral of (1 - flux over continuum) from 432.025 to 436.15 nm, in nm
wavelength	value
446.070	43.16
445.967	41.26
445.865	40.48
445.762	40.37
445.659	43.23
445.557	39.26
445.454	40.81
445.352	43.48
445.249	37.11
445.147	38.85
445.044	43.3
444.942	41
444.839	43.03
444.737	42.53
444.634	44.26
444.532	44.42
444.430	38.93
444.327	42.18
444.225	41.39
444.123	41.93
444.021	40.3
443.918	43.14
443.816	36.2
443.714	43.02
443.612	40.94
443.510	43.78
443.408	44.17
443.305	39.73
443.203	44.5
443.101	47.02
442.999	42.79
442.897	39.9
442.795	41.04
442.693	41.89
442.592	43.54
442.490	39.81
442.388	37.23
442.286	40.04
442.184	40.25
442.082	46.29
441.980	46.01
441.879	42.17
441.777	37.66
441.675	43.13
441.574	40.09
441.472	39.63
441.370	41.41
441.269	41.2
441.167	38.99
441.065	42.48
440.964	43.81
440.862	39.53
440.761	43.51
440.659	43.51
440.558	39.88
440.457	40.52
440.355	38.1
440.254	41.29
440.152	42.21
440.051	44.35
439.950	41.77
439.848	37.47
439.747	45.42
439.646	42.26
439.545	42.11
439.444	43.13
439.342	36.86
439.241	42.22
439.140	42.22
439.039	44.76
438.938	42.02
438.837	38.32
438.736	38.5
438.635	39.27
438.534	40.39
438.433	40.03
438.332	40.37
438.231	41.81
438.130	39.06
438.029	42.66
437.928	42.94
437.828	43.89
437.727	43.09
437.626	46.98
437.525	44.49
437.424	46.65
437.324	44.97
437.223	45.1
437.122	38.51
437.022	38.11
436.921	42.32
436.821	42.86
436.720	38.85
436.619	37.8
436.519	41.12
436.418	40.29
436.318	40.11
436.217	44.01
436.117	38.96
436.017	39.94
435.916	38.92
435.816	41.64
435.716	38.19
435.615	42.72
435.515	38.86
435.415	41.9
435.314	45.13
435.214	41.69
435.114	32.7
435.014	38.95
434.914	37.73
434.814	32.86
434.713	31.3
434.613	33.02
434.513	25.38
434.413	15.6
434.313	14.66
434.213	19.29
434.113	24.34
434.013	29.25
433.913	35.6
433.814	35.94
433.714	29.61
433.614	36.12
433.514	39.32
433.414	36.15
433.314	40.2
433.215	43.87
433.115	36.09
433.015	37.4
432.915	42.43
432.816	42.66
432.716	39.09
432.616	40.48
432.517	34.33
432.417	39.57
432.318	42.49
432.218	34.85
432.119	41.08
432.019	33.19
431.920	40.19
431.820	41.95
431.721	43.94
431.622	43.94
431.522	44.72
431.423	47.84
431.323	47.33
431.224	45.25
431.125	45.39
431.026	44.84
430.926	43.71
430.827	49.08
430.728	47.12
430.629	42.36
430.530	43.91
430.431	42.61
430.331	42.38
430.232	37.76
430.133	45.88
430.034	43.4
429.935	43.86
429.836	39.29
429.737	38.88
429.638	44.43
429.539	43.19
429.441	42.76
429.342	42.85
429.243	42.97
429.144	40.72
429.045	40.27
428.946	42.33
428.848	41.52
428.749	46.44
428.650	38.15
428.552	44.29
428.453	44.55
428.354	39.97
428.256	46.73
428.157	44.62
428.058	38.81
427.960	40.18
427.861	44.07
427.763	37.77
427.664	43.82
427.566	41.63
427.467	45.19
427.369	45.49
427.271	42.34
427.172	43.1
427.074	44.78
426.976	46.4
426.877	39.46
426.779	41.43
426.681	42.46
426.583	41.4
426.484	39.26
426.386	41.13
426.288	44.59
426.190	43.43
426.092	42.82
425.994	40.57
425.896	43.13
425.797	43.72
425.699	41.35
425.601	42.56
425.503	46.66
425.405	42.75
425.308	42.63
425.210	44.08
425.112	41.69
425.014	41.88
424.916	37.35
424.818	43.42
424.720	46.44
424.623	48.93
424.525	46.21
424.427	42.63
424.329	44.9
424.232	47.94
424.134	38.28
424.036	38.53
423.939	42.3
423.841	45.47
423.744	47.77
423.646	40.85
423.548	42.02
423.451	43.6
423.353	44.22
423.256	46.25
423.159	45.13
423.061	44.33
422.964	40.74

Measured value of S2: 0.630 nm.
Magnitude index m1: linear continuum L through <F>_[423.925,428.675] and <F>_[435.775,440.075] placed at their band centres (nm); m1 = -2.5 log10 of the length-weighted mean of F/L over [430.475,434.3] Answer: 0.07 mag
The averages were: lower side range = 42.8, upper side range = 41.5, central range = 39.4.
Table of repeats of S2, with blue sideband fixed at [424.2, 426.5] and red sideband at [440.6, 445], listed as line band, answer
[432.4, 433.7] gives 0.12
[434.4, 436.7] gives 0.26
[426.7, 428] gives 0.01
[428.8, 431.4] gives -0.02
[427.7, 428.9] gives 0.02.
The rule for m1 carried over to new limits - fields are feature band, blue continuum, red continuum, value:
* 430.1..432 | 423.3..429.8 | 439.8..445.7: -0.04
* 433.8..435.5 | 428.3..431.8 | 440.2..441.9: 0.32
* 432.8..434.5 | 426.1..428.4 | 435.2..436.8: 0.26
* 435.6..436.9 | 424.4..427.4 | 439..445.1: 0.05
